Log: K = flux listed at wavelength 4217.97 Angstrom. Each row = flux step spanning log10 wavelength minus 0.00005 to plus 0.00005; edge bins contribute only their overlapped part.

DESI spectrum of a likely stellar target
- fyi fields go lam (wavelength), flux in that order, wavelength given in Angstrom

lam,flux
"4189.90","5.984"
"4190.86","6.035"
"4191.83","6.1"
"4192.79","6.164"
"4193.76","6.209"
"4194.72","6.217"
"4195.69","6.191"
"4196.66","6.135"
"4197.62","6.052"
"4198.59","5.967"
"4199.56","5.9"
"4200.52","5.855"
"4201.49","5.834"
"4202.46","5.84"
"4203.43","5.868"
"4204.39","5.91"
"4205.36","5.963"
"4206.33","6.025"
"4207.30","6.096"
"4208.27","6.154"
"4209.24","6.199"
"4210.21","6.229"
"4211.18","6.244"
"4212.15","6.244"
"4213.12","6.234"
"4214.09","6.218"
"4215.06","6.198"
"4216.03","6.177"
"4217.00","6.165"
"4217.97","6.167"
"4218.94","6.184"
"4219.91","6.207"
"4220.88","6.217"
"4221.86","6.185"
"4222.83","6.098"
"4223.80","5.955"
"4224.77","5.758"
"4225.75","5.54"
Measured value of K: 6.167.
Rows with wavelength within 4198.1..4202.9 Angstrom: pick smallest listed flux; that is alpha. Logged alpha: 5.834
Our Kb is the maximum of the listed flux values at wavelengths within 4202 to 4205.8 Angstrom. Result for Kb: 5.963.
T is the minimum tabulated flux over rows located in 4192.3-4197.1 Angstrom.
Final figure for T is 6.135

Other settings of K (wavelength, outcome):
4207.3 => 6.096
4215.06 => 6.198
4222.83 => 6.098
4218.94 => 6.184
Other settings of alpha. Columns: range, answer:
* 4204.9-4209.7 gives 5.963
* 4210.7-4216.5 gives 6.177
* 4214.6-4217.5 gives 6.165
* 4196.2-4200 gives 5.9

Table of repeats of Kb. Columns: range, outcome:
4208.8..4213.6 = 6.244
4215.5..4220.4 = 6.207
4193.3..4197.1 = 6.217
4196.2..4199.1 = 6.135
